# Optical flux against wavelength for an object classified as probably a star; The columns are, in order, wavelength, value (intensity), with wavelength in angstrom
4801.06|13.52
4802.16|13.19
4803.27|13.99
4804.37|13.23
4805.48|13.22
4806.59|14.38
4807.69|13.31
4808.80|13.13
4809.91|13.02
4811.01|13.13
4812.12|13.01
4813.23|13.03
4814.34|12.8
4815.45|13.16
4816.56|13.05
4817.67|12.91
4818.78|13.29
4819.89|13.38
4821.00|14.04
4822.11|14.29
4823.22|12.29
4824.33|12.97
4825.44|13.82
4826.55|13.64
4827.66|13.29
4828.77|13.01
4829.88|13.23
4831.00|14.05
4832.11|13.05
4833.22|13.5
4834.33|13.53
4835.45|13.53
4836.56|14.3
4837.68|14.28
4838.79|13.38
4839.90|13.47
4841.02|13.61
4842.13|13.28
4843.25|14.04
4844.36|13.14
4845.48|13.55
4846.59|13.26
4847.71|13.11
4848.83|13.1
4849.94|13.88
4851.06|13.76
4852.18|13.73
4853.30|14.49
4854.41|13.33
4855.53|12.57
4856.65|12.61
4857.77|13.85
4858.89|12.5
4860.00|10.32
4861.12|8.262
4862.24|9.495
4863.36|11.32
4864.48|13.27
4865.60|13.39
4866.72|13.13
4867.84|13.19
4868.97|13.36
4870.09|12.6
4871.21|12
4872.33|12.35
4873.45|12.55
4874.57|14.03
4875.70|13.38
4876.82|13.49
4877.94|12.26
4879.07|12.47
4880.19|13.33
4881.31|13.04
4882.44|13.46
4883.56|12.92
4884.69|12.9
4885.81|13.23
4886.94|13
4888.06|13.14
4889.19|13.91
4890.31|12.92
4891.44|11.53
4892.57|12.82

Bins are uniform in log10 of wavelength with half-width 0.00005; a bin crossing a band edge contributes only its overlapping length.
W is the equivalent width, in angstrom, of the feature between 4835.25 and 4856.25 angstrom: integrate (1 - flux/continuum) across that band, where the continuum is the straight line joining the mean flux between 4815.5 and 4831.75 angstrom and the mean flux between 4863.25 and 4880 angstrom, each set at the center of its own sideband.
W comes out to -0.7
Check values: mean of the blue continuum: 13.4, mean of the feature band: 13.6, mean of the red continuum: 12.9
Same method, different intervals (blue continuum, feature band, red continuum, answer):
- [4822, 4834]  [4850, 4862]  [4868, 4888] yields 0.57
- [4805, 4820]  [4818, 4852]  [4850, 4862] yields -1.75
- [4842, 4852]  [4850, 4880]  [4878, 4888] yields 1.37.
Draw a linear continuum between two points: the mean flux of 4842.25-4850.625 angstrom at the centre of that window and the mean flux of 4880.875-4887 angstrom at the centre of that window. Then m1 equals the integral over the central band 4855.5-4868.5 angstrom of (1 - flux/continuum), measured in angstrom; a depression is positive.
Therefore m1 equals 1.3 angstrom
